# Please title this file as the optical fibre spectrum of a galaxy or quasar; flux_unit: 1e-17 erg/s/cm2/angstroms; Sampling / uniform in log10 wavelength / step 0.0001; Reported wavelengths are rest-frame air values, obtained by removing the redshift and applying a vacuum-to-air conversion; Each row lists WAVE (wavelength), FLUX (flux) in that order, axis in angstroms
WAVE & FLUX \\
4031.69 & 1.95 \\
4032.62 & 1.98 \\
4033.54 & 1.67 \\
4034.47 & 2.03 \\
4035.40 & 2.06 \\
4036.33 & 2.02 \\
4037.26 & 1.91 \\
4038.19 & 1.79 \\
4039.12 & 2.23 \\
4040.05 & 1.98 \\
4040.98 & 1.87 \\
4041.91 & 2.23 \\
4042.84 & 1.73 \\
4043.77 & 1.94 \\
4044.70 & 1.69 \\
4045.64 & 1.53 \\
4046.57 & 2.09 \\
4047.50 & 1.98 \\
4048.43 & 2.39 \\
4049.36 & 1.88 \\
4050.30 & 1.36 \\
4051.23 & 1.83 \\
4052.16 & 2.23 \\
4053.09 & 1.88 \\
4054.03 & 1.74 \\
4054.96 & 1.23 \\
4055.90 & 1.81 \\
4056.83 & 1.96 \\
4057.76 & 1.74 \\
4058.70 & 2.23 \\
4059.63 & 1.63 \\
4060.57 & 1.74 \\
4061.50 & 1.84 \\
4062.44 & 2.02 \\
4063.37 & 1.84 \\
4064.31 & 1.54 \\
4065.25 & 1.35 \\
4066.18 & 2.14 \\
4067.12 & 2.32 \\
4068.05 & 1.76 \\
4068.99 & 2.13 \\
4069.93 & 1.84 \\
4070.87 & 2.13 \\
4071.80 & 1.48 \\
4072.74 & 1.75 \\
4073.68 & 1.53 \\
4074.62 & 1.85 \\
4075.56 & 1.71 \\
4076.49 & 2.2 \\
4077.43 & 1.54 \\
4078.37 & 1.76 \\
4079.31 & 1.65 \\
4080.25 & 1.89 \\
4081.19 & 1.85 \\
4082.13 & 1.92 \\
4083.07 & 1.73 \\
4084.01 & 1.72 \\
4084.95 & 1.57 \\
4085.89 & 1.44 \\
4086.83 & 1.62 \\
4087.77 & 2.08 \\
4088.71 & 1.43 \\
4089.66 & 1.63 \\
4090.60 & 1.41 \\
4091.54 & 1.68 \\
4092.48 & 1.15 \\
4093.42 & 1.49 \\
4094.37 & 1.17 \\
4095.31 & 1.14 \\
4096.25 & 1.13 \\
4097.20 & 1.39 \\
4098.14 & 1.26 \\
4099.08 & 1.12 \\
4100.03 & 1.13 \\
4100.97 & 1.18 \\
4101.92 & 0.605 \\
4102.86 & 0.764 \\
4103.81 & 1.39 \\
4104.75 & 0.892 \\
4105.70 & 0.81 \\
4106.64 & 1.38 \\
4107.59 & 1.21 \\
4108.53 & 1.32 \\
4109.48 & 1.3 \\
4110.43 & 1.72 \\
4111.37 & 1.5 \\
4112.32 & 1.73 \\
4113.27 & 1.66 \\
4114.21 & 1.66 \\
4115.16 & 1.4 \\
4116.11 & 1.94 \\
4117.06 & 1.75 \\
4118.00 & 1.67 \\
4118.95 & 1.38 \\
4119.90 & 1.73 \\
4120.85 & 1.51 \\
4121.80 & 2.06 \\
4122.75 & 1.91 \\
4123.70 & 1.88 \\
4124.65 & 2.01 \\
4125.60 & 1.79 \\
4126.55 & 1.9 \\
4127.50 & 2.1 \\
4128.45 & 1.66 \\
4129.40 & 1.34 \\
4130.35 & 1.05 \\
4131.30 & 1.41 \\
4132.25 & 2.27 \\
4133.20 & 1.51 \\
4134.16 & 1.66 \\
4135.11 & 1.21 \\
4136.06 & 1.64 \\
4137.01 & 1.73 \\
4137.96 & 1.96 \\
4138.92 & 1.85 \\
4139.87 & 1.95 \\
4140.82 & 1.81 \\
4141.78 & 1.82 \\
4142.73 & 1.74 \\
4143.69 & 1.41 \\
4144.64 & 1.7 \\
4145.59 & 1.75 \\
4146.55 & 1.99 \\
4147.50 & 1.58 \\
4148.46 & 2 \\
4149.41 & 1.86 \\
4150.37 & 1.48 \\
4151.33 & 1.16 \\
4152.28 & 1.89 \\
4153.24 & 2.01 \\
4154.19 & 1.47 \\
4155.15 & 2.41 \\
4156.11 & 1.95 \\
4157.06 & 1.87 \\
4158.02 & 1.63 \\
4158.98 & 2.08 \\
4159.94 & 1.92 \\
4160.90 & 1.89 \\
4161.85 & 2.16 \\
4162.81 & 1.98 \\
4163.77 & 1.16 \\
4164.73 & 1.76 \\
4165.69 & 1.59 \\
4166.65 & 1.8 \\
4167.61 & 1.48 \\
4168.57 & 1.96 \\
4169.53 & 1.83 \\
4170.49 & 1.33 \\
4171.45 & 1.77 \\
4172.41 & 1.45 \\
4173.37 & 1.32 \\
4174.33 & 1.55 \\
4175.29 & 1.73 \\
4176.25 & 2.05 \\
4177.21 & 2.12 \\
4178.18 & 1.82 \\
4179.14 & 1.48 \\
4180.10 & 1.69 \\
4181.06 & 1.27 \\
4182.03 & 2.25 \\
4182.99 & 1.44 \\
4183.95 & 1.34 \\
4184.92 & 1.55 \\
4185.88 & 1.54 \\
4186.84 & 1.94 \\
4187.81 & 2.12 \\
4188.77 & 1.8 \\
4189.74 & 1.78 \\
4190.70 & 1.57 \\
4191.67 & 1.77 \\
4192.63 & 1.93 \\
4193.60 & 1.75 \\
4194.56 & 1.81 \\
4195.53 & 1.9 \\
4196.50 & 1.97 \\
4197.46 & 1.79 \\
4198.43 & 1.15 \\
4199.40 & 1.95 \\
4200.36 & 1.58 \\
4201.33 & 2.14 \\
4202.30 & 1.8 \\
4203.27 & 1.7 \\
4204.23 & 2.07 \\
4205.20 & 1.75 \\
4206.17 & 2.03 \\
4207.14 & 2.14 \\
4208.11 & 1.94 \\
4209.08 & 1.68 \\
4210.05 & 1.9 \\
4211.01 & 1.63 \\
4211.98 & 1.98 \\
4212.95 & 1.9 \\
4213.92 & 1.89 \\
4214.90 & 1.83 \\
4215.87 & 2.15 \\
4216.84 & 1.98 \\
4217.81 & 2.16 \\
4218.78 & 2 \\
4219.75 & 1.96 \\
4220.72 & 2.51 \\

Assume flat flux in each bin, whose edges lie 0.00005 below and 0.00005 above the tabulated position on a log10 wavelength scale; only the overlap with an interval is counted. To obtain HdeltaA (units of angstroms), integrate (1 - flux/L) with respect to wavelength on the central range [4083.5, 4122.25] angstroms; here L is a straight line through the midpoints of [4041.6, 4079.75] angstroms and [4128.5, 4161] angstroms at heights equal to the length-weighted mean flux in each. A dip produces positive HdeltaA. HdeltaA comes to 7.9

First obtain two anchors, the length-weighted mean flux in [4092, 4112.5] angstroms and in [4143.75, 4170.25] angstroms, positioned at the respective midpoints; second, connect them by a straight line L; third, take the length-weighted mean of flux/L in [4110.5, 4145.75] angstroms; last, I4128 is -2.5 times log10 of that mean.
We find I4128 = -0.16 mag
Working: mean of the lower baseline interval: 1.21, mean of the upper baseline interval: 1.78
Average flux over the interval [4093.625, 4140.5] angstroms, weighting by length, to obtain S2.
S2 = 1.51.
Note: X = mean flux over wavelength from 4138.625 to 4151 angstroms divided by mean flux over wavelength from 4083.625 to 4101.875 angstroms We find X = 1.3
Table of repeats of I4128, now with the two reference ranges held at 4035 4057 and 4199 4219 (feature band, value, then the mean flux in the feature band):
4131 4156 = 0.093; 1.75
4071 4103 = 0.244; 1.51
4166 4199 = 0.121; 1.71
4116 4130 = 0.080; 1.76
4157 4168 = 0.078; 1.77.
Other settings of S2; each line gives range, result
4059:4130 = 1.6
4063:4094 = 1.73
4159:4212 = 1.76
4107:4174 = 1.7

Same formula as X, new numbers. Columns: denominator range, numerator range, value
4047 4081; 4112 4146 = 0.93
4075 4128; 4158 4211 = 1.15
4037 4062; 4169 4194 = 0.91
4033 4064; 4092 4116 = 0.68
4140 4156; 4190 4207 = 1.03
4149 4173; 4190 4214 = 1.04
